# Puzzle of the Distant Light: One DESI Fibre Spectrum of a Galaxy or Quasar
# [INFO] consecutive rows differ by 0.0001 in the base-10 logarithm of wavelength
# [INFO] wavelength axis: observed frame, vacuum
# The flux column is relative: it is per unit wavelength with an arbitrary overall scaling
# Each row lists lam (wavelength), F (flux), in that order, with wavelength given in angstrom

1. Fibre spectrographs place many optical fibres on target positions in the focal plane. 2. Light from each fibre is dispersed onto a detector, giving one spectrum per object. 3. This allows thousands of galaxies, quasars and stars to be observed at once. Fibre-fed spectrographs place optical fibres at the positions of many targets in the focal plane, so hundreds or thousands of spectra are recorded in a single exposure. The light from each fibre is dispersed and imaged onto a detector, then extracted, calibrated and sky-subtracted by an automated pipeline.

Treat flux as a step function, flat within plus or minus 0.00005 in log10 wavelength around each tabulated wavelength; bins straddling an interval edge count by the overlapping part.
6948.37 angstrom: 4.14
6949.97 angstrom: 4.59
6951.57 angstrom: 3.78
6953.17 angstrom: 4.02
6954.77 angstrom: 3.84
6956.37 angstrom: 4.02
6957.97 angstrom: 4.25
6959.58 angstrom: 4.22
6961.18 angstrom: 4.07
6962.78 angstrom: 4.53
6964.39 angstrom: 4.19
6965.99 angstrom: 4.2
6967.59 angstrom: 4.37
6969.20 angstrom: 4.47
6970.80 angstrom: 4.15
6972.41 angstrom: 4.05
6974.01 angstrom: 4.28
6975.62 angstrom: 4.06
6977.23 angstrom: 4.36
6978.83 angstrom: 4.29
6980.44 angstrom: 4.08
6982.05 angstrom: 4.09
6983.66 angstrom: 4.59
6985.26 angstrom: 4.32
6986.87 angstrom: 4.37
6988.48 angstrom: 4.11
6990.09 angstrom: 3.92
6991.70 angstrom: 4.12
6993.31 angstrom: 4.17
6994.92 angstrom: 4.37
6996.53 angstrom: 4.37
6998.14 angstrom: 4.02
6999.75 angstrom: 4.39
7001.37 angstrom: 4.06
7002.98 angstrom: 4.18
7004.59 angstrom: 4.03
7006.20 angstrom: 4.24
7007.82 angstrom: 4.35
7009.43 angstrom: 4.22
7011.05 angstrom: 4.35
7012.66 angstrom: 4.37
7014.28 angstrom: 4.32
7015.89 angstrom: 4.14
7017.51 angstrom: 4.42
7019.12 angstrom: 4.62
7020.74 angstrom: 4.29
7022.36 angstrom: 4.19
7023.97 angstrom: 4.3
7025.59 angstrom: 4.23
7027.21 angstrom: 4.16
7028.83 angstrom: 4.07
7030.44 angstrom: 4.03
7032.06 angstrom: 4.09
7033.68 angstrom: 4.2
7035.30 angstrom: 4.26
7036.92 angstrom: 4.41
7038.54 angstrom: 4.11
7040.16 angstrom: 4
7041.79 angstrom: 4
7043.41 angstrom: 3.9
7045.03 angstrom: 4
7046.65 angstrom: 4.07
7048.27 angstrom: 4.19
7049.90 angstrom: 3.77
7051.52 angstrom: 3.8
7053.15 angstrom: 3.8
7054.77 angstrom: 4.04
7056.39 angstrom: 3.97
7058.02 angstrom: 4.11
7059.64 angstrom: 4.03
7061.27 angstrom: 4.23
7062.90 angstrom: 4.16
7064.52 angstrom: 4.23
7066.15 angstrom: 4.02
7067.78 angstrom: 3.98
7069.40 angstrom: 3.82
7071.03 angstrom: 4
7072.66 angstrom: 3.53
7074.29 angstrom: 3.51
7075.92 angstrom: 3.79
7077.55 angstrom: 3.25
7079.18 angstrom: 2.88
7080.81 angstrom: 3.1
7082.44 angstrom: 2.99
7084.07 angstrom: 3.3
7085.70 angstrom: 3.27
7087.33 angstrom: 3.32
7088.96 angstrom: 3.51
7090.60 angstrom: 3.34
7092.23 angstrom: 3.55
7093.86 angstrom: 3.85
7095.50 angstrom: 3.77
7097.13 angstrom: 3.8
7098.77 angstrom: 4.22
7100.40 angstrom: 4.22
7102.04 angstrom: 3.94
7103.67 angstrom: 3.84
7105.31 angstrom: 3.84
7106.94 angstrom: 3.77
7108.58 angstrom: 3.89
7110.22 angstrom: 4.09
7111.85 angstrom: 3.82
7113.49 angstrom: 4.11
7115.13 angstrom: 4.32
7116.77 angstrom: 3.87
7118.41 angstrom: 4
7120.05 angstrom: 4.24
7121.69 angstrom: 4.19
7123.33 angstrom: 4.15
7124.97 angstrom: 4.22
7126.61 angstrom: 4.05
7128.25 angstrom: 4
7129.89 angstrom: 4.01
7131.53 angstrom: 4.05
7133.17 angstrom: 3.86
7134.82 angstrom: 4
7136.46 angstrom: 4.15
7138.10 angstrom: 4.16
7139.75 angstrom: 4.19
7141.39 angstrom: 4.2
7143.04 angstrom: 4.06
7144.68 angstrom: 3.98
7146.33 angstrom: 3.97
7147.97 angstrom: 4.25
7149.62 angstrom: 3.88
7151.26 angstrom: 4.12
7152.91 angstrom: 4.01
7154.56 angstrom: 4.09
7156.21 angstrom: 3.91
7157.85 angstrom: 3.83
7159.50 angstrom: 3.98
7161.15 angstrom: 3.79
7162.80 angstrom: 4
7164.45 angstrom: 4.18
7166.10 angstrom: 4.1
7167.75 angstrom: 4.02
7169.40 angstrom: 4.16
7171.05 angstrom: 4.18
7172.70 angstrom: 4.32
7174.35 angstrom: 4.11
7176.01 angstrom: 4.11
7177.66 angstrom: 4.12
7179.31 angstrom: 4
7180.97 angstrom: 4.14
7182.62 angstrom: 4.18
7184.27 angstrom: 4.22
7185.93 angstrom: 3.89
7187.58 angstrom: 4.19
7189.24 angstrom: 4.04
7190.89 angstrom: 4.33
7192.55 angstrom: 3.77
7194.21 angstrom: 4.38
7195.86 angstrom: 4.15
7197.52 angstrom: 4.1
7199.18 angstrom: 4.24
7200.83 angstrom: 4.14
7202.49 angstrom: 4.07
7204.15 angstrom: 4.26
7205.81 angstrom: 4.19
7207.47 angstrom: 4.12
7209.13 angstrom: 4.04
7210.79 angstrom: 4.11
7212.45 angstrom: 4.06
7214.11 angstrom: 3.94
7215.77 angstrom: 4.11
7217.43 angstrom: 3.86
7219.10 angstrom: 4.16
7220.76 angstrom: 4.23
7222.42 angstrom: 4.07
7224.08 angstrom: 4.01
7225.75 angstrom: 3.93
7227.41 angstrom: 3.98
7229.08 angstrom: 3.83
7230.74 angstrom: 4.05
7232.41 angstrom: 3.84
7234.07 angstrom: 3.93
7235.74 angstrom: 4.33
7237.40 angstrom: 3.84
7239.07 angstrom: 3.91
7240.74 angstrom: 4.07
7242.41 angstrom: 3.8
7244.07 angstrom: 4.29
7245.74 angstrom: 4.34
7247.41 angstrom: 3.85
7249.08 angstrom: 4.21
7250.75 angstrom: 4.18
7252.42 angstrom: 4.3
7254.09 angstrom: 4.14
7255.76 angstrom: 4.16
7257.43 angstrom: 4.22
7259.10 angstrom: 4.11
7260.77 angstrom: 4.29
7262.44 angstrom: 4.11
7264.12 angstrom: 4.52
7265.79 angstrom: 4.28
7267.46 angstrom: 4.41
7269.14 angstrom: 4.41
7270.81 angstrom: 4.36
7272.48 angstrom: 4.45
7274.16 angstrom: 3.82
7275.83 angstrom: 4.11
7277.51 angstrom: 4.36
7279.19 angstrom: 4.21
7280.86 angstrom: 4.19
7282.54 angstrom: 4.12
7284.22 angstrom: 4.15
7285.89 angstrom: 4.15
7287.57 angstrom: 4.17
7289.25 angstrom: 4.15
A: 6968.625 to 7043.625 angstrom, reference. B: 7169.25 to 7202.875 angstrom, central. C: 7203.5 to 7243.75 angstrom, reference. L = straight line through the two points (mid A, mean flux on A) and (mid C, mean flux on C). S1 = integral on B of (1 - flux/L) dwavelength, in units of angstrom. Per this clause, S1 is -0.6 angstrom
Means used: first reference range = 4.22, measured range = 4.14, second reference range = 4.03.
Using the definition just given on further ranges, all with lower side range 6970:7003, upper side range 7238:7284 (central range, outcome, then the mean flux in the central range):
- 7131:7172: 1.48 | 4.05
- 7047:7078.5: 2.23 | 3.9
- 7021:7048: 0.47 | 4.13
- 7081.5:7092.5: 2.33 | 3.31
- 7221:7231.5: 0.50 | 3.99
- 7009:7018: -0.21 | 4.3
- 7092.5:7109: 1.17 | 3.9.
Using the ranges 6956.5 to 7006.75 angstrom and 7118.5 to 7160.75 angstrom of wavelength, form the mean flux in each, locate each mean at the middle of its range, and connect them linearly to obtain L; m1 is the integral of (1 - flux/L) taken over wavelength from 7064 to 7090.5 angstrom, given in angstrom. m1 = 3.89 angstrom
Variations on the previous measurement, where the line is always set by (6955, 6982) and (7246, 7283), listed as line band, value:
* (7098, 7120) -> 1.12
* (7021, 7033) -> 0.15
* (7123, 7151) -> 0.98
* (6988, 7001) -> 0.10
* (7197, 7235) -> 1.48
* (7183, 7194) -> 0.32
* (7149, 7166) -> 0.94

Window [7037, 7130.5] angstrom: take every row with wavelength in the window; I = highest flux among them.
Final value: 4.32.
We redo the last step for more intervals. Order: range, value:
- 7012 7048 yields 4.62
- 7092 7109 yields 4.22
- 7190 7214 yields 4.38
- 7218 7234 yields 4.23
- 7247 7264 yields 4.3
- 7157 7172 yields 4.18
